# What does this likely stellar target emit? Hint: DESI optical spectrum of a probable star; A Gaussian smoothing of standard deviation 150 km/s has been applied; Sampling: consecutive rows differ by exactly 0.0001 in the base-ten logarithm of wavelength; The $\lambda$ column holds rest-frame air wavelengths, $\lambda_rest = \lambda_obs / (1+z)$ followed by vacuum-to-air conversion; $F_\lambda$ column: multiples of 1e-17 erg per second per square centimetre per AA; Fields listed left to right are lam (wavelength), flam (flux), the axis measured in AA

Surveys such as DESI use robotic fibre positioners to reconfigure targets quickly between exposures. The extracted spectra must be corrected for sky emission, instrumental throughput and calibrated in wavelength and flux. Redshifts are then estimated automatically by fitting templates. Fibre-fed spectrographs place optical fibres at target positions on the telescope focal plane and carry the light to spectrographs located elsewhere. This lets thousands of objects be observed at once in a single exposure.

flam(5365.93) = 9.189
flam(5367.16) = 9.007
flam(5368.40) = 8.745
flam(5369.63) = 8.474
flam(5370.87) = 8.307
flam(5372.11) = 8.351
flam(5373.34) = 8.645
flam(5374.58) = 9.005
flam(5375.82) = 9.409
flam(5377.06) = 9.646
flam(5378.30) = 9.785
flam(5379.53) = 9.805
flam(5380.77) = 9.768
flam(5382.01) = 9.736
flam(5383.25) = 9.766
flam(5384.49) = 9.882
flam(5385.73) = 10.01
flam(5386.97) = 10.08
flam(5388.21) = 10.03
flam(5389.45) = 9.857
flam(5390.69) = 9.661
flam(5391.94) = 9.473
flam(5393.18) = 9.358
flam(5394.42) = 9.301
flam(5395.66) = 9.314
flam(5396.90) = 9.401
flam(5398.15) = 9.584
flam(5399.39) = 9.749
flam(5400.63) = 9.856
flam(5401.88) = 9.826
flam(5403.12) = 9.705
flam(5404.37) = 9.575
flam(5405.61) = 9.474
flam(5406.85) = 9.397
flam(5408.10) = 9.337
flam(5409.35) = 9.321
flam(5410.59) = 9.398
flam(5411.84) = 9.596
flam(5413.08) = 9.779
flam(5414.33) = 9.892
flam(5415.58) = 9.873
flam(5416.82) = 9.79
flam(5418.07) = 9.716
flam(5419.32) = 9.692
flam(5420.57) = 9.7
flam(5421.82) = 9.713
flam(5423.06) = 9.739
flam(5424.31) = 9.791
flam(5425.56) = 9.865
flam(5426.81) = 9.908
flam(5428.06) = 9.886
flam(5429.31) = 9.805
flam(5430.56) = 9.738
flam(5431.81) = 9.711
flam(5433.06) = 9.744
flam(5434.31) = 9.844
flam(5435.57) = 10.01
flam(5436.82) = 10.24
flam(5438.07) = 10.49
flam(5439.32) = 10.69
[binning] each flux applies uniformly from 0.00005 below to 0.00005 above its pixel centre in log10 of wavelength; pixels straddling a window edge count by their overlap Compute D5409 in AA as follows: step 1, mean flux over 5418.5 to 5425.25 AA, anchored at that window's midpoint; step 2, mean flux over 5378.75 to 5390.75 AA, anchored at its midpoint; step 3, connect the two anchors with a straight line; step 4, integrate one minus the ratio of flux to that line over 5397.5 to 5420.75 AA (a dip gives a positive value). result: 0.3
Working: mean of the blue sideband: 9.87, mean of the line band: 9.64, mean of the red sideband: 9.73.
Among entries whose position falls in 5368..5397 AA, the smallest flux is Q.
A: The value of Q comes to 8.307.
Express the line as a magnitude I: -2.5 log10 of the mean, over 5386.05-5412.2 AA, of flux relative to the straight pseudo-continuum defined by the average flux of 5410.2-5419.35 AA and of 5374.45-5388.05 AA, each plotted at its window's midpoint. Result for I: 0.02 mag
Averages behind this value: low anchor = 9.75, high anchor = 9.72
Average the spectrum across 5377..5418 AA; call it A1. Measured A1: 9.67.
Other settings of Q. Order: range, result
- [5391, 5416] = 9.301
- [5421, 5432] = 9.711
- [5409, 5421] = 9.321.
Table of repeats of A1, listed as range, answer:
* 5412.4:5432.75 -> 9.79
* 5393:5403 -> 9.57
